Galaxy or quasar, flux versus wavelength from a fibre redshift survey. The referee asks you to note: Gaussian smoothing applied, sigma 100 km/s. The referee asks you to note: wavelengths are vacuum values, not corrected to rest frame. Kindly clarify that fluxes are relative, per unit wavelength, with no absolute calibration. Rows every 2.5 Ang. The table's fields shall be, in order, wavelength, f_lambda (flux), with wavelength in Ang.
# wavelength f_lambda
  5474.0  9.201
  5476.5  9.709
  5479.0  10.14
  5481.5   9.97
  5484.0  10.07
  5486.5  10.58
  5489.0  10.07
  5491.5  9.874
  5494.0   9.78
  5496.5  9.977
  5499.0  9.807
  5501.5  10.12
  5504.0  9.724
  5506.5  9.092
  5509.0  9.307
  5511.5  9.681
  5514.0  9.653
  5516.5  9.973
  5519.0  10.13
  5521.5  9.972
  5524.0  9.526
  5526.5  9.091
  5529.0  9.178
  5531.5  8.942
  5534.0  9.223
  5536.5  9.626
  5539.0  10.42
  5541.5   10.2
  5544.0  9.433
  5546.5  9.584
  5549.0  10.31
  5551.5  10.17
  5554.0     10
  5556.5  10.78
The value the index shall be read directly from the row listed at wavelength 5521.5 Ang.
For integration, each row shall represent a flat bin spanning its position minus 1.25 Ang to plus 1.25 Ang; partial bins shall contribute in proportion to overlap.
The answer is 9.972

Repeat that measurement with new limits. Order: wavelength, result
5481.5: 9.97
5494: 9.78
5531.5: 8.942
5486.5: 10.58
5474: 9.201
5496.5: 9.977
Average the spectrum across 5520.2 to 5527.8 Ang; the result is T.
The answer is 9.53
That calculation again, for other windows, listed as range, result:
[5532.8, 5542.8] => 9.87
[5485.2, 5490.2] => 10.3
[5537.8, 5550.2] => 9.99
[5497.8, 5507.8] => 9.68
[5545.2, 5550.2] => 9.94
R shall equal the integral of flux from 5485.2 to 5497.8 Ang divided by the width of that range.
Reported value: 10.1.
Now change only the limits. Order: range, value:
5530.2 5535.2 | 9.08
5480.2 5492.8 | 10.1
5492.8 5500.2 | 9.86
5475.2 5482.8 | 9.94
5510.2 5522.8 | 9.88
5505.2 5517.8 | 9.54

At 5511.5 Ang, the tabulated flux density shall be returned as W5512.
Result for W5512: 9.681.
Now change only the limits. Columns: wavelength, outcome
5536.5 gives 9.626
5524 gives 9.526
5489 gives 10.07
